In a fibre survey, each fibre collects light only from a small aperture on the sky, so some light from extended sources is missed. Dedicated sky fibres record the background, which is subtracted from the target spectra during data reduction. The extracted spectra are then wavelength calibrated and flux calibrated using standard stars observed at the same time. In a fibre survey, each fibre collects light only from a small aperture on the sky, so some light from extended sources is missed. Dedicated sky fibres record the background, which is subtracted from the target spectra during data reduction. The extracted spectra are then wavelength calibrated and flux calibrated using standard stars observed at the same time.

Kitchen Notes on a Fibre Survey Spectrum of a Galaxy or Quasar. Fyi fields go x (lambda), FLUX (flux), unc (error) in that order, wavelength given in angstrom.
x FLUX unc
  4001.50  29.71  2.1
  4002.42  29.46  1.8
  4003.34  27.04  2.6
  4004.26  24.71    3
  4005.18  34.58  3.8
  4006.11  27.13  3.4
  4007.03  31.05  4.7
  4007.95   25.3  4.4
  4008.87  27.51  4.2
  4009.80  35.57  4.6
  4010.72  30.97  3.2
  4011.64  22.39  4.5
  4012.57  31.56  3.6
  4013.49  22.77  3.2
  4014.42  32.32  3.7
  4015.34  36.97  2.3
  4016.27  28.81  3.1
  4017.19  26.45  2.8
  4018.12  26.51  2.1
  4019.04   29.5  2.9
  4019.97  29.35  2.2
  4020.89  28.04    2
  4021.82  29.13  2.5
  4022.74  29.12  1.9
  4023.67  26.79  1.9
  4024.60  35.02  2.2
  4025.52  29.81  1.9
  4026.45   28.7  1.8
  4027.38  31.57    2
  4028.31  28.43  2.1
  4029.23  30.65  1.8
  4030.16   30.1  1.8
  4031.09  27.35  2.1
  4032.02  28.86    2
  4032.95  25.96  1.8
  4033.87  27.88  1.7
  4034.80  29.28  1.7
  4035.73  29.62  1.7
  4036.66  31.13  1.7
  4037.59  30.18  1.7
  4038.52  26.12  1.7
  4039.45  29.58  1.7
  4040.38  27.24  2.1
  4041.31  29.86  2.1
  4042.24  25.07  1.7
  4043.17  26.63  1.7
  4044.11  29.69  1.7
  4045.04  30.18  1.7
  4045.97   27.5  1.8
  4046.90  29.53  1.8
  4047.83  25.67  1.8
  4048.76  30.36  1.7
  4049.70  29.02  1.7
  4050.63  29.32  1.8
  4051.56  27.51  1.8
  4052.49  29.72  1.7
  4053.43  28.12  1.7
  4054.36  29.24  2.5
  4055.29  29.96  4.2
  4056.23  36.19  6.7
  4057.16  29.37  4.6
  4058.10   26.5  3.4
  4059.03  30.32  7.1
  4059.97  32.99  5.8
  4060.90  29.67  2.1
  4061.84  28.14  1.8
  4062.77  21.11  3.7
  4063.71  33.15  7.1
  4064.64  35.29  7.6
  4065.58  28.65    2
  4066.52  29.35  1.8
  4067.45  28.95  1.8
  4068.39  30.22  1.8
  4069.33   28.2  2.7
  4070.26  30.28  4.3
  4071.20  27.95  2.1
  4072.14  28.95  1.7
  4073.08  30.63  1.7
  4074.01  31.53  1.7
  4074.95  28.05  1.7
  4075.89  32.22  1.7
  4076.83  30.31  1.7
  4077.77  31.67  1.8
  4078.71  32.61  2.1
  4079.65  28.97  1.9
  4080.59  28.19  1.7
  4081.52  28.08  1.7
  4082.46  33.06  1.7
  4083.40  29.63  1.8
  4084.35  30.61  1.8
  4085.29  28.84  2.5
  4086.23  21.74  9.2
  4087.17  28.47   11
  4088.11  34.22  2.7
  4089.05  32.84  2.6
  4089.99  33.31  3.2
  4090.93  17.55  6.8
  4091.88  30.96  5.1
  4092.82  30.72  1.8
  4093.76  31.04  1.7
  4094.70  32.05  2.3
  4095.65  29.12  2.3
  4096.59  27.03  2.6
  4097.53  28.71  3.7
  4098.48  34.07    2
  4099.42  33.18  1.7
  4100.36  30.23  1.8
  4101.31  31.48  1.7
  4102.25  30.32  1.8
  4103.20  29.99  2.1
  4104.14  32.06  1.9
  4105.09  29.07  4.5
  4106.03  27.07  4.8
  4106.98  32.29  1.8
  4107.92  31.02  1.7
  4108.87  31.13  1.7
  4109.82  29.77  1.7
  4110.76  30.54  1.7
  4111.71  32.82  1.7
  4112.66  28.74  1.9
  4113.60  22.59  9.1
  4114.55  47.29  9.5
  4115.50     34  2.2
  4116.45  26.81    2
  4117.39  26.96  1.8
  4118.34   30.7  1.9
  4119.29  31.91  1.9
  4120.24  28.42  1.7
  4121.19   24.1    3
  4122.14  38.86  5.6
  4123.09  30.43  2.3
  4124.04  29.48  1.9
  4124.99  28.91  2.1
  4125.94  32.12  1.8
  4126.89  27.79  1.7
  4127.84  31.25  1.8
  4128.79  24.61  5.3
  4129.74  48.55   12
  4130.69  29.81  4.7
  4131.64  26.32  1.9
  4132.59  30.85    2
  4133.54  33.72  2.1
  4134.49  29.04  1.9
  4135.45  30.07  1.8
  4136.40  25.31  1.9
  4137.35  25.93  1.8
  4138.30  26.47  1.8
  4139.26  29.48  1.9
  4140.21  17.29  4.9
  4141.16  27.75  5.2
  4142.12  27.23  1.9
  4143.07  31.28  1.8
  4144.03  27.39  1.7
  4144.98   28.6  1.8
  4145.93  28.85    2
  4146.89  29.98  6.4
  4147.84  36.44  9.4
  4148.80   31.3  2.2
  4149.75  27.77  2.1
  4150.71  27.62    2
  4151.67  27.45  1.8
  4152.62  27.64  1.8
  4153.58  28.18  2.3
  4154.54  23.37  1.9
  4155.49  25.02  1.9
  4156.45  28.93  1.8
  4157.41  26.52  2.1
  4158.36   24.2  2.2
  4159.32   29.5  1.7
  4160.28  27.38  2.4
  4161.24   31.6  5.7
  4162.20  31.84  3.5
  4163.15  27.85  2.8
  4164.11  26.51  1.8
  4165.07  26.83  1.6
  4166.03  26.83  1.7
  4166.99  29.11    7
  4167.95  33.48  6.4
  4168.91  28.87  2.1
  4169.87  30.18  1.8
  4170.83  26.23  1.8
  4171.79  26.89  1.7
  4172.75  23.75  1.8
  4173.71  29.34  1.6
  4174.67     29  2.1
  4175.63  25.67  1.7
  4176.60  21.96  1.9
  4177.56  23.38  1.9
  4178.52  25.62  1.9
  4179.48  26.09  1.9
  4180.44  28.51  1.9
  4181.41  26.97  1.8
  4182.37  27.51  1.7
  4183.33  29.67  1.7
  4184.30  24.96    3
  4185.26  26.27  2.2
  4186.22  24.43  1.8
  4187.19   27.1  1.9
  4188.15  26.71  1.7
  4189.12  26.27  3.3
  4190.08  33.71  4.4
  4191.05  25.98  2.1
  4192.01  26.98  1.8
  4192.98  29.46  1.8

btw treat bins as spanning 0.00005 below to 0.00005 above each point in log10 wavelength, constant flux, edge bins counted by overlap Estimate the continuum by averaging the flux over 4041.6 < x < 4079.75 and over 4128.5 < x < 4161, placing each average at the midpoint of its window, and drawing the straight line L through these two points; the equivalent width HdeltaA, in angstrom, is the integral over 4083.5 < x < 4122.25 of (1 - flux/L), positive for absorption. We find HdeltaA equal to -1.60 angstrom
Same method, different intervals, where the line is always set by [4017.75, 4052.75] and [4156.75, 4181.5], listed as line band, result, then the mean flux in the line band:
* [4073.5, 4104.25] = -1.9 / 30.1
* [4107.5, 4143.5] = -2.6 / 30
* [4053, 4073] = -0.8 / 29.7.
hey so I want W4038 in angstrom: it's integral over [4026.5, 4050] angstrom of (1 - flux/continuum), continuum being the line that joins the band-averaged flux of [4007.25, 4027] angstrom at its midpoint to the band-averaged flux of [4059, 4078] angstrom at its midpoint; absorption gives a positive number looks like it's 0.62 angstrom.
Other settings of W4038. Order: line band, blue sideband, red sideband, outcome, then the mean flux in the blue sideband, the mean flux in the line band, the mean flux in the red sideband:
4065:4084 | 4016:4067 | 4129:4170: -0.61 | 29.1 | 29.9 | 28.8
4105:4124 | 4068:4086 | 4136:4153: -1.25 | 29.9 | 30.7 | 28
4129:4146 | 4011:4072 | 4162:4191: -0.73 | 29.1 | 29.1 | 27.3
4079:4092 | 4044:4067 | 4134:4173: -0.01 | 29.5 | 29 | 28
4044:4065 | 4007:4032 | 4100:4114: 0.07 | 29.3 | 29.5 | 30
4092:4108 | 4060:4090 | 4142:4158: -0.64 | 29.8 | 30.6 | 28.4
